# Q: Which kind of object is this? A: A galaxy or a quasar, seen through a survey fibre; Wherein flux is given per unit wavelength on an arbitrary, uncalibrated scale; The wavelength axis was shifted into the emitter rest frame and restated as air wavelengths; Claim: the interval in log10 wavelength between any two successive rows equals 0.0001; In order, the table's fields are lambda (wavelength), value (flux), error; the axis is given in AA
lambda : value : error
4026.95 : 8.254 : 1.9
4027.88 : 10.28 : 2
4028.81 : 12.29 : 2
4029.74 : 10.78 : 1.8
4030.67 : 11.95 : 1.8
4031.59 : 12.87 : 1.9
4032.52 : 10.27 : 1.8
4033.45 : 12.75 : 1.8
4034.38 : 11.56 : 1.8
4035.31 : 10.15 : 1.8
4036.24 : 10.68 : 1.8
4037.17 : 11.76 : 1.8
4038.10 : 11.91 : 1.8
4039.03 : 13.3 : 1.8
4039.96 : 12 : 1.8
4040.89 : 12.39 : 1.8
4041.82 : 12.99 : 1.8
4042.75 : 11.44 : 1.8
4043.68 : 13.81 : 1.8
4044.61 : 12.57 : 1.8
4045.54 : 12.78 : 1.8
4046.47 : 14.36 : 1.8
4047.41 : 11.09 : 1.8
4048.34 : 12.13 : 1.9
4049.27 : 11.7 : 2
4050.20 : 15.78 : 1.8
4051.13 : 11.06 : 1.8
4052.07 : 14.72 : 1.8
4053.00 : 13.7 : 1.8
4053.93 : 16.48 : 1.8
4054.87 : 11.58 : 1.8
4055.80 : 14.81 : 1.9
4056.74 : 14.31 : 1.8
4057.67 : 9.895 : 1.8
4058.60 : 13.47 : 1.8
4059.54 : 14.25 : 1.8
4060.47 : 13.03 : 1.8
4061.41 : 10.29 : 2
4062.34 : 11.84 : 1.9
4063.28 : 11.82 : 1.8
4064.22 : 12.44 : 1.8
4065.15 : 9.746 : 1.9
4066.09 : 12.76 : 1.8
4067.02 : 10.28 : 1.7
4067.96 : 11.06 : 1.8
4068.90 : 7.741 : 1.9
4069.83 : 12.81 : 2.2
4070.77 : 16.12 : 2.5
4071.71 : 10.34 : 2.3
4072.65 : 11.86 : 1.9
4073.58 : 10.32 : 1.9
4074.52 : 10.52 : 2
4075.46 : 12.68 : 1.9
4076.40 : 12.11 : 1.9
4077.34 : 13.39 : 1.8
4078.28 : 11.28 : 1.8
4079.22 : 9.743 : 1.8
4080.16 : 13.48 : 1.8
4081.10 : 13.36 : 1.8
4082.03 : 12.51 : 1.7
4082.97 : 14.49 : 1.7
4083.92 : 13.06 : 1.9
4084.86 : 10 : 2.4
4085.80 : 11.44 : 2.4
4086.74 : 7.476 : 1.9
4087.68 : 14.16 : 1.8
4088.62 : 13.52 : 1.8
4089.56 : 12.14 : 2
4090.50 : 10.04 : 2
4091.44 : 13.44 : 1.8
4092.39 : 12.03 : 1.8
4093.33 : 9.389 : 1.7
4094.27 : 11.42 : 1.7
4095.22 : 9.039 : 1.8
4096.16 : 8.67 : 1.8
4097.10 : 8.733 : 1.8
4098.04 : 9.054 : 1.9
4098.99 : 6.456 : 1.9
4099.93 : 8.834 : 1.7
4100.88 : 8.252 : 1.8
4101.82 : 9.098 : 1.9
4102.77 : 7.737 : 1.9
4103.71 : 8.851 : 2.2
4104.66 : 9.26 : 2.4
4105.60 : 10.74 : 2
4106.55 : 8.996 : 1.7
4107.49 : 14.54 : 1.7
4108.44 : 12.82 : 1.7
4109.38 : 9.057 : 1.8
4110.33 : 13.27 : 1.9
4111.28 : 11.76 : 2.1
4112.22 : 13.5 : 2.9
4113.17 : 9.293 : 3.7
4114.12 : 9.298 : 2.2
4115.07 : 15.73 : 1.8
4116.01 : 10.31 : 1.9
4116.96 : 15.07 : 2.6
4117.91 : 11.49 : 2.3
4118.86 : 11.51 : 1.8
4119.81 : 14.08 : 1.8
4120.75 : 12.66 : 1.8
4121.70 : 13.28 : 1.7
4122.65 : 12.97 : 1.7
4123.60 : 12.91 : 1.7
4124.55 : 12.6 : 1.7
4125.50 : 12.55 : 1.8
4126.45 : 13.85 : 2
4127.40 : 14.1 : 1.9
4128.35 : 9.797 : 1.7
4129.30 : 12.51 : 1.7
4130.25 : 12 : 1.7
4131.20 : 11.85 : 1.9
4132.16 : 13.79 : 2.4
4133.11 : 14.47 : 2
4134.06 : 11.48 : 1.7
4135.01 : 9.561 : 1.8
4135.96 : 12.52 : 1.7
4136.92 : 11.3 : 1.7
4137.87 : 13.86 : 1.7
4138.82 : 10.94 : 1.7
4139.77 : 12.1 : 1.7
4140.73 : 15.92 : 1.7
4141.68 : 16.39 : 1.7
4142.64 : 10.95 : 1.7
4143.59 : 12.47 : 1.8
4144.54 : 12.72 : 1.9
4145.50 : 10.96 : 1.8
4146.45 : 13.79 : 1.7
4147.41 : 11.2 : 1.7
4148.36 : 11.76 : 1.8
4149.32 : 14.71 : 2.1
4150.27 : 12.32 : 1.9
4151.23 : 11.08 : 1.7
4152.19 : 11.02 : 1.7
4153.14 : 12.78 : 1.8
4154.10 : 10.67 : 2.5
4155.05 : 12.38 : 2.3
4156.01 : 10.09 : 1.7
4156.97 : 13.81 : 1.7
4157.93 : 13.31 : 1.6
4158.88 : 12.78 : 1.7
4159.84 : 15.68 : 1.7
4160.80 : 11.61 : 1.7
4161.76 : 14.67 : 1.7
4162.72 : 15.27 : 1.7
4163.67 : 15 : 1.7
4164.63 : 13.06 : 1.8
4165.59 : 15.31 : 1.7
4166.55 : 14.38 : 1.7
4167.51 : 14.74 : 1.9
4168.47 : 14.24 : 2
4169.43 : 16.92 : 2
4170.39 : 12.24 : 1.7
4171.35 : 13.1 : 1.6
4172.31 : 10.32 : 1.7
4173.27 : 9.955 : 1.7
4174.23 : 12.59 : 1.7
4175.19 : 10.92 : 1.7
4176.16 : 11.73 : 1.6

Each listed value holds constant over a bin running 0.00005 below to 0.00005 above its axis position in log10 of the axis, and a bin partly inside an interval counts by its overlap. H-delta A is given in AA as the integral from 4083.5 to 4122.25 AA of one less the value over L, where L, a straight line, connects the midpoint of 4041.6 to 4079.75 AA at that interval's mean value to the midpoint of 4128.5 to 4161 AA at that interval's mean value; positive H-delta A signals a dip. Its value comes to 4.5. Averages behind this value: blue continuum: 12.3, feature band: 11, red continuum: 12.5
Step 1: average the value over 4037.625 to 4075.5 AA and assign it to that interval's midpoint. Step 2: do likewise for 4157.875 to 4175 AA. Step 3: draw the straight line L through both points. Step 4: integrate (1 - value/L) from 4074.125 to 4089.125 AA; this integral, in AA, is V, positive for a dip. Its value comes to 0.7 AA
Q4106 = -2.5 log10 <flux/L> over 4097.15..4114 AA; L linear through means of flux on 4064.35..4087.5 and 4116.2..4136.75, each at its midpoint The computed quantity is 0.21 mag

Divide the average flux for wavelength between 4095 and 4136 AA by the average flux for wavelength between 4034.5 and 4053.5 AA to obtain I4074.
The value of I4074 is 0.91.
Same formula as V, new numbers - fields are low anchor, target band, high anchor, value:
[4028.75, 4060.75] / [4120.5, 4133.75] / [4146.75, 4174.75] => 0.09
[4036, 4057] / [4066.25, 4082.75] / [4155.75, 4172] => 1.72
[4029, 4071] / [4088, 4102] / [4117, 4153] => 2.67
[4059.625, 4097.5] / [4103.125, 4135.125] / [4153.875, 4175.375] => 0.73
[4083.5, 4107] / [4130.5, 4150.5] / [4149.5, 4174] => -0.82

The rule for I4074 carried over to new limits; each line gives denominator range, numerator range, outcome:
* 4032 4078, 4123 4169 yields 1.05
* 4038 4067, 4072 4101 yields 0.87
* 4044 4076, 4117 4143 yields 1.03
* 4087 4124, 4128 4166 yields 1.15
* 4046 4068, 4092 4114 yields 0.79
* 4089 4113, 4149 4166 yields 1.27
